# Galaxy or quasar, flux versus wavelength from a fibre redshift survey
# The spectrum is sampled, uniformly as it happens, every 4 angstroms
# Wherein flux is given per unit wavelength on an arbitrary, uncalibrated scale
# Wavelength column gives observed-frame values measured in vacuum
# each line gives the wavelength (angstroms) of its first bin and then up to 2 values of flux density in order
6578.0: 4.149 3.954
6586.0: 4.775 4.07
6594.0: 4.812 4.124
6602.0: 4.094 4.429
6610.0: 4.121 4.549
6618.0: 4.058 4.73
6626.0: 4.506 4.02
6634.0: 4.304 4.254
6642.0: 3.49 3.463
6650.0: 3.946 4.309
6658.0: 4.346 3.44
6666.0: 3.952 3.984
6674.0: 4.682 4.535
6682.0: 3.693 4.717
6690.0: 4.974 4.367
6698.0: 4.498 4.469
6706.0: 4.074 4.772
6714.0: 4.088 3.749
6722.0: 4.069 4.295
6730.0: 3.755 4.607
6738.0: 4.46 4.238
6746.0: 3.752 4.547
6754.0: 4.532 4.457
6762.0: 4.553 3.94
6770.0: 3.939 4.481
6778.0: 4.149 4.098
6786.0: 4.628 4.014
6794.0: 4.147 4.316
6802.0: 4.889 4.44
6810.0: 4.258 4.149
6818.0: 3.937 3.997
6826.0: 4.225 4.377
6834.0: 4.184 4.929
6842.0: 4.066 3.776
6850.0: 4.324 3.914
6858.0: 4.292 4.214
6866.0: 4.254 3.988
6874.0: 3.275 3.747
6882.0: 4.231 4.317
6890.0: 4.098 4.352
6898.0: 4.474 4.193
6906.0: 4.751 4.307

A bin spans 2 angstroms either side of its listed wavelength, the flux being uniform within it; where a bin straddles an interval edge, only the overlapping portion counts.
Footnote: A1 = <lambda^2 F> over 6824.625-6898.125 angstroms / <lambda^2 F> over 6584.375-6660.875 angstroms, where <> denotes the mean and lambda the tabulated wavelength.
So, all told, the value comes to 1.1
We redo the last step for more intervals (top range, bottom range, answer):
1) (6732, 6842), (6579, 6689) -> 1.07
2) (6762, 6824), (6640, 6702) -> 1.05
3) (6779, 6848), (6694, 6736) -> 1.03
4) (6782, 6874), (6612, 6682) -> 1.08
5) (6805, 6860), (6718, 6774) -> 1.02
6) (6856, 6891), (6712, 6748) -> 1.03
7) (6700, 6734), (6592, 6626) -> 0.99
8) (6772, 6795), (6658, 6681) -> 1.07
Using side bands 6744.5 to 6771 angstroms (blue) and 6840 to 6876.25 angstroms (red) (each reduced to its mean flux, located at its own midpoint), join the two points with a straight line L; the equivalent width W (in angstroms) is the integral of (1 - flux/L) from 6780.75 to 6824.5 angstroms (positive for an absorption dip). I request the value -1.2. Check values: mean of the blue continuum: 4.27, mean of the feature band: 4.26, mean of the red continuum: 4.01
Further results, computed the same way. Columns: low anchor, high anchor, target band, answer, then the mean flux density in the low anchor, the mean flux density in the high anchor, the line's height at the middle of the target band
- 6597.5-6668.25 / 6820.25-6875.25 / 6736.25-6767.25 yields -1.4 angstroms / 4.12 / 4.14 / 4.13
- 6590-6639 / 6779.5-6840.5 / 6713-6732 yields 1.4 angstroms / 4.32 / 4.3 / 4.31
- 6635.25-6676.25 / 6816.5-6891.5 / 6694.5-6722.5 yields -1.6 angstroms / 4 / 4.11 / 4.03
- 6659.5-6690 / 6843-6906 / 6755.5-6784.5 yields -0.6 angstroms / 4.2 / 4.12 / 4.16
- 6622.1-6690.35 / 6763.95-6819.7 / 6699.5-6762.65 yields -1.1 angstroms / 4.15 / 4.24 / 4.2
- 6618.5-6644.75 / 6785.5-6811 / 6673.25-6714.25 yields -1.9 angstroms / 4.19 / 4.38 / 4.26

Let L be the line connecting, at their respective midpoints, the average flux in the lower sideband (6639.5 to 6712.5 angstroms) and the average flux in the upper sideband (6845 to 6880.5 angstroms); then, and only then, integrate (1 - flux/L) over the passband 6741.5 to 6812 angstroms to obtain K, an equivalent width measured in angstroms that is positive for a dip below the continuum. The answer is -3.7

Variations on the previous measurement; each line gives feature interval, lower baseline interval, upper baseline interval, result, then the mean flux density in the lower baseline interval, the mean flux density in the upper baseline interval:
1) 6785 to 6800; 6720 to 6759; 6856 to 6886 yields -0.31 angstroms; 4.27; 4.02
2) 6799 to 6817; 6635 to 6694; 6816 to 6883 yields -1.28 angstroms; 4.14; 4.1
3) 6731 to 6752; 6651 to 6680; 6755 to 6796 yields -0.35 angstroms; 4.17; 4.25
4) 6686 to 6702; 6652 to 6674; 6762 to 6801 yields -1.94 angstroms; 4.07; 4.23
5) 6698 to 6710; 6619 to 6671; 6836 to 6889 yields -0.95 angstroms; 4.06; 4.1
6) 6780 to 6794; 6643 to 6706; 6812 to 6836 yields -0.24 angstroms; 4.21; 4.14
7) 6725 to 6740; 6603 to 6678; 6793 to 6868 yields -0.28 angstroms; 4.15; 4.25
